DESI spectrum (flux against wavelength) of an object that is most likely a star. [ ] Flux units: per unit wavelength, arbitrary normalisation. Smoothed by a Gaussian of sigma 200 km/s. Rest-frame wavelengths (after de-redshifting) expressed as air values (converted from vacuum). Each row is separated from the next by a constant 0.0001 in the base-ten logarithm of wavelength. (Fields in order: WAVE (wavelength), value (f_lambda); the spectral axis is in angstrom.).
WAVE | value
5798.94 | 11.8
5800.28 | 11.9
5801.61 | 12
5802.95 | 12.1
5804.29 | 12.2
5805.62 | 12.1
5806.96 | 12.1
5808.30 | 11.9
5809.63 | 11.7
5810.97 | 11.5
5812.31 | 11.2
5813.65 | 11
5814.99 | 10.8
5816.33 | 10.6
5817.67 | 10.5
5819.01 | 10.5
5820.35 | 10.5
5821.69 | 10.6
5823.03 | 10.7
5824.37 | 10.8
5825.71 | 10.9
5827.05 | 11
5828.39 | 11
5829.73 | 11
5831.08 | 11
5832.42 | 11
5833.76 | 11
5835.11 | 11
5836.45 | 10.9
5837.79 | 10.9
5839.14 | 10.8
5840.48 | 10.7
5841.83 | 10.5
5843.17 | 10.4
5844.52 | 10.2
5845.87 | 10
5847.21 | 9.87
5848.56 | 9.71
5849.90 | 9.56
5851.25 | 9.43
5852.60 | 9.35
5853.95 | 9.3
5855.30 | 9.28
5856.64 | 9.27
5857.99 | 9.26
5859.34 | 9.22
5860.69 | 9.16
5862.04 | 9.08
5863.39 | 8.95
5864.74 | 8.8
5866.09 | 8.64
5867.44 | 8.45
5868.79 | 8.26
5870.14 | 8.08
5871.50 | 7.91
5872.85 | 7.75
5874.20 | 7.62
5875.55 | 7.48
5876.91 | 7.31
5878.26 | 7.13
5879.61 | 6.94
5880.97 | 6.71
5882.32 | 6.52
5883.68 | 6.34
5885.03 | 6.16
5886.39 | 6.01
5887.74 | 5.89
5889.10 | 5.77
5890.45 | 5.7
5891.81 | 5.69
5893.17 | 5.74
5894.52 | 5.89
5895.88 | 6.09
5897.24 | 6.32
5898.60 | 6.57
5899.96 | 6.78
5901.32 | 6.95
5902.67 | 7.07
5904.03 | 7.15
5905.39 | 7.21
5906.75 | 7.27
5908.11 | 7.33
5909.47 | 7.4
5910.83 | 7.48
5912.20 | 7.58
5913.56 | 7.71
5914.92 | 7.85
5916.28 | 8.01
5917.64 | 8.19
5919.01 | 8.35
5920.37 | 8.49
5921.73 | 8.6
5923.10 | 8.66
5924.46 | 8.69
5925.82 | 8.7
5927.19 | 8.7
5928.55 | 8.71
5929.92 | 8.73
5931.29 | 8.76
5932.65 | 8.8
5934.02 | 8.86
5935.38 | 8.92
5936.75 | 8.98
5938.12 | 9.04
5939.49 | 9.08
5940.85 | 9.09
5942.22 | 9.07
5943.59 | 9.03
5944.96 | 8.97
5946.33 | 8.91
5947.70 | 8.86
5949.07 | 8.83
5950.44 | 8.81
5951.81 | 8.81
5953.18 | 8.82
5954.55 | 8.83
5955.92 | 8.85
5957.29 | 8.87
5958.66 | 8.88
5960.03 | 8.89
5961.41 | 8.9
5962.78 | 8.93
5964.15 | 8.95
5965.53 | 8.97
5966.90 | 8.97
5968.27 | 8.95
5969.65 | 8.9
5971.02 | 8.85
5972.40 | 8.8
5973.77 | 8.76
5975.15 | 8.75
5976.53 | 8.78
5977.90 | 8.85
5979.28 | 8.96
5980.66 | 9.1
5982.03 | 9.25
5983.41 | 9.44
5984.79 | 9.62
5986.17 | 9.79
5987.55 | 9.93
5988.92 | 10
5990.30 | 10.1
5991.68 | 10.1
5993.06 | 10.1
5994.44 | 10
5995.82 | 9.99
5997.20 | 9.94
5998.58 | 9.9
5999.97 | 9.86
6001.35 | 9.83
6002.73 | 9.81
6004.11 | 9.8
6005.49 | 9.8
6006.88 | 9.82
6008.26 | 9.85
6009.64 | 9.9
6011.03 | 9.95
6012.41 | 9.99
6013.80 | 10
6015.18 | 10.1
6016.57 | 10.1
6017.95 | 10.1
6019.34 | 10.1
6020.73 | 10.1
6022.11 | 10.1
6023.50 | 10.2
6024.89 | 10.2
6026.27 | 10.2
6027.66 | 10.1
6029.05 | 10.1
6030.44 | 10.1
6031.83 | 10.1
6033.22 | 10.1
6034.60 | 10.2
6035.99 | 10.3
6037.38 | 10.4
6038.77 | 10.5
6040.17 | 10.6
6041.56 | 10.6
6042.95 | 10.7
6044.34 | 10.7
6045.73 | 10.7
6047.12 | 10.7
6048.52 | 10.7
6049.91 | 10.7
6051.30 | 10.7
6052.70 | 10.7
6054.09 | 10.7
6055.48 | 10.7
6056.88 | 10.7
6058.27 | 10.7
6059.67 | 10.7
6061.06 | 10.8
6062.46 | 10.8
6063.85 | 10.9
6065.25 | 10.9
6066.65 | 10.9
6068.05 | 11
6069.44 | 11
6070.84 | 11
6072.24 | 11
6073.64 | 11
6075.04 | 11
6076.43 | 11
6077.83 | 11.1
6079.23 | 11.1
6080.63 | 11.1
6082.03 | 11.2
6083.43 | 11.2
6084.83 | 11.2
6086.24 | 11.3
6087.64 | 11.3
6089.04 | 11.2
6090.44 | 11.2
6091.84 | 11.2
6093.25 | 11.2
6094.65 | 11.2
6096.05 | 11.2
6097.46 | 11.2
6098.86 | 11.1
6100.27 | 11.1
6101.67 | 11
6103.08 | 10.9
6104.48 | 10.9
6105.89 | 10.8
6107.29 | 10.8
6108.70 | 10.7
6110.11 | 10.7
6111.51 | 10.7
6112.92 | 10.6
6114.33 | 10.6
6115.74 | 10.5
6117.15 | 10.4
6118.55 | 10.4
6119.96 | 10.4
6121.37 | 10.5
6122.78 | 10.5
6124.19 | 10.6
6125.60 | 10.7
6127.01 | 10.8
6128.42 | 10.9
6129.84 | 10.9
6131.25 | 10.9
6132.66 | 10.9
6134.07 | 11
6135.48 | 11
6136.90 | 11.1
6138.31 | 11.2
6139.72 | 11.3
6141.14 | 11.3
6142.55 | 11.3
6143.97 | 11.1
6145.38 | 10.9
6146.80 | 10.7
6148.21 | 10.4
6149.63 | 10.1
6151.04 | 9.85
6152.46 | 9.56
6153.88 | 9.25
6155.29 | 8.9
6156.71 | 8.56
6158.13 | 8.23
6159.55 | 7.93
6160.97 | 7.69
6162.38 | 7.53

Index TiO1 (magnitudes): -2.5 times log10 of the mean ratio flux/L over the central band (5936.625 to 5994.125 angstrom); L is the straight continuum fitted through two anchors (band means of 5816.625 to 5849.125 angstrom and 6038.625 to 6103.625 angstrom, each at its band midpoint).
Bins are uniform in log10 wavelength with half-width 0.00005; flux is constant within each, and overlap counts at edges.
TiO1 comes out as 0.19 mag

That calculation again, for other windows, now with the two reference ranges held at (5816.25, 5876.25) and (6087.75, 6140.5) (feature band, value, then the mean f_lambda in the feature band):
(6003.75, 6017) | 0.056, 9.93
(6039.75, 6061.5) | -0.008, 10.7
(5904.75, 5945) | 0.201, 8.4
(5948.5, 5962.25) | 0.157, 8.85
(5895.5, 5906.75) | 0.417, 6.82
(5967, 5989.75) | 0.129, 9.17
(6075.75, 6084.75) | -0.038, 11.1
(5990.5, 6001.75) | 0.046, 9.97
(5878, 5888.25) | 0.470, 6.45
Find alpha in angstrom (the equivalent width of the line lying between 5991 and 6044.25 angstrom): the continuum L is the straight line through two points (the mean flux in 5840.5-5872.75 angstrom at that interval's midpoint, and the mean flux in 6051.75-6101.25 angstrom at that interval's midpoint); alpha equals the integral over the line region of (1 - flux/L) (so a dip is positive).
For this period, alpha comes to 2.2 angstrom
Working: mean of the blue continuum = 9.25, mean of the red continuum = 11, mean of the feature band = 10.1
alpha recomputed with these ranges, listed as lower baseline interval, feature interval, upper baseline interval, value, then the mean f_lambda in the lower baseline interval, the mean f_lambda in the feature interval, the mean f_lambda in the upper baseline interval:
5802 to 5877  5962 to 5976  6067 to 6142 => 2.18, 10.1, 8.88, 10.9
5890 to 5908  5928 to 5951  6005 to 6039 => -3.61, 6.53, 8.91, 10.1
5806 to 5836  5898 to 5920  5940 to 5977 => 5.02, 11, 7.45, 8.89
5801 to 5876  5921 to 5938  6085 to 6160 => 2.56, 10.2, 8.77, 10.6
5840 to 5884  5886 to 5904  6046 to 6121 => 5.60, 8.71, 6.23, 10.9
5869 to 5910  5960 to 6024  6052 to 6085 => -2.96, 6.77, 9.58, 10.9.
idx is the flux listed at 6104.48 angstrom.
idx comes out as 10.9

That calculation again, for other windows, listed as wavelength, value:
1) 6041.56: 10.6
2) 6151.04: 9.85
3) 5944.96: 8.97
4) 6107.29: 10.8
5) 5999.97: 9.86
